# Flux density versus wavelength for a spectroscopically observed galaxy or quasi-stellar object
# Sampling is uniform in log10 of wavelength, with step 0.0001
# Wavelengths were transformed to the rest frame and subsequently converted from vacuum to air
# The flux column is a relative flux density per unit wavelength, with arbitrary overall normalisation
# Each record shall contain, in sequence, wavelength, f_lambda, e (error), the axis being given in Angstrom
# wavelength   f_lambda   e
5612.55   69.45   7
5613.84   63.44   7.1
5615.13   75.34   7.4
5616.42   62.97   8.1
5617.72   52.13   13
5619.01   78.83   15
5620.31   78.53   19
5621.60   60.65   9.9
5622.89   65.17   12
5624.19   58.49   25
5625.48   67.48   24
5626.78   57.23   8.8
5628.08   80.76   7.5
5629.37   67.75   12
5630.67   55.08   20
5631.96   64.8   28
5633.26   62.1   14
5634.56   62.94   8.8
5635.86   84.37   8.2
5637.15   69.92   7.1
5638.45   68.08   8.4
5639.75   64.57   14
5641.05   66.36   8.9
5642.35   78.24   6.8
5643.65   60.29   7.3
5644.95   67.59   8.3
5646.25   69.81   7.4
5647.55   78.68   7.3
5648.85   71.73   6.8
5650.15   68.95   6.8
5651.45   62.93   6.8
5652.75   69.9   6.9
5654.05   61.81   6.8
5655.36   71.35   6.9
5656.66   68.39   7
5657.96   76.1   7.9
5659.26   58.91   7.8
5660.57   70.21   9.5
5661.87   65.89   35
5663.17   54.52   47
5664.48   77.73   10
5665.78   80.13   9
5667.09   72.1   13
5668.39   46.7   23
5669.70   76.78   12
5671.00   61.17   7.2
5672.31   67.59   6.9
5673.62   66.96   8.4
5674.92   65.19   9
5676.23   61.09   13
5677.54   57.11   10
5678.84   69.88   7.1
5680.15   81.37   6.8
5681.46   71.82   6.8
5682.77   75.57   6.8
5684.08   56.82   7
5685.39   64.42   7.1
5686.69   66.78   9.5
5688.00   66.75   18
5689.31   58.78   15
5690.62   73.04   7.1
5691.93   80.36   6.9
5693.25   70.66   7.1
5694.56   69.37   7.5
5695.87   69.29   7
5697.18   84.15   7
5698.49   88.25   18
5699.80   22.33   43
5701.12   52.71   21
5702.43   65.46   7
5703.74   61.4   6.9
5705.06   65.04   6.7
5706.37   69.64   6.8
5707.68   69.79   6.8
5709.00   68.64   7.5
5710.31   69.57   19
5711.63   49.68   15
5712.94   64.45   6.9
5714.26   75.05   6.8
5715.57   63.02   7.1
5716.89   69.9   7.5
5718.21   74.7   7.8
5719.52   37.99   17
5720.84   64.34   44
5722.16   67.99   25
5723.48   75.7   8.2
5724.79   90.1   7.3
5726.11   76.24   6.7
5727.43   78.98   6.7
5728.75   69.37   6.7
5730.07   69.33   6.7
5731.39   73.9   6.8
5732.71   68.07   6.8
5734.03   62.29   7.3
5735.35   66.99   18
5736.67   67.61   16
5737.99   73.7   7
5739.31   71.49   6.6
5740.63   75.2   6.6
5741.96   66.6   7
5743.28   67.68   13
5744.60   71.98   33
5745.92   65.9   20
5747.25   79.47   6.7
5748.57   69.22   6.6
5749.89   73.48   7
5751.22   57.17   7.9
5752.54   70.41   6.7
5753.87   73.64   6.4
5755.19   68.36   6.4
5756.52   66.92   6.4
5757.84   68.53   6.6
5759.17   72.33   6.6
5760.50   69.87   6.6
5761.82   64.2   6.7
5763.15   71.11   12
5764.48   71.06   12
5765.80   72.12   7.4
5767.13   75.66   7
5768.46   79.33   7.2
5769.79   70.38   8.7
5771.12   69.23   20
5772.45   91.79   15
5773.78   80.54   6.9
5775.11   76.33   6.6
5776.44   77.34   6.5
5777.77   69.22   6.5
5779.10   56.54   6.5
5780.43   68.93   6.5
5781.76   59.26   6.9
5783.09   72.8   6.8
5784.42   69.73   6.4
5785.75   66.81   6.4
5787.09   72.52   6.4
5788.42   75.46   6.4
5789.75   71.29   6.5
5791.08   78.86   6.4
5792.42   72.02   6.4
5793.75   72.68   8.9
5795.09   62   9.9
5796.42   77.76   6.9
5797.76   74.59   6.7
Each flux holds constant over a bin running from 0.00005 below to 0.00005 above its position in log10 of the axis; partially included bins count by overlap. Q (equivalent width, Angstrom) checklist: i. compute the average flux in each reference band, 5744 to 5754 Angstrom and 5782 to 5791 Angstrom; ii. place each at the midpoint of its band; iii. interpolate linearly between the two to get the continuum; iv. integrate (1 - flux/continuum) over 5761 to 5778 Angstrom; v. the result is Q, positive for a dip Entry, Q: -0.9 Angstrom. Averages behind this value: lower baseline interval 69.9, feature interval 74.6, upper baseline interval 71.4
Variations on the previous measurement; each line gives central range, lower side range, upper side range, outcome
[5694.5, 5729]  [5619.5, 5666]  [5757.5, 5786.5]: 1.36 Angstrom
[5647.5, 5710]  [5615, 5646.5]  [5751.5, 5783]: 1.11 Angstrom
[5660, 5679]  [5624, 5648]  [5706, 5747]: 0.58 Angstrom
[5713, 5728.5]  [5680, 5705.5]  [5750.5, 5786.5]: -0.40 Angstrom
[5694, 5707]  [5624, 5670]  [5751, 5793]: 0.86 Angstrom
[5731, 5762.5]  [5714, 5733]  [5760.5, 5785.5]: 0.74 Angstrom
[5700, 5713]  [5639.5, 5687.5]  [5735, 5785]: 1.31 Angstrom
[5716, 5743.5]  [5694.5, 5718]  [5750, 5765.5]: -1.19 Angstrom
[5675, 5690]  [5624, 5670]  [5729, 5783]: 0.51 Angstrom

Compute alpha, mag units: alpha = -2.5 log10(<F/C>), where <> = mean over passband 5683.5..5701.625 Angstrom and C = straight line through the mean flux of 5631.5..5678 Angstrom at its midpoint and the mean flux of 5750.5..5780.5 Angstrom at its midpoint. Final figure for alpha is 0.04 mag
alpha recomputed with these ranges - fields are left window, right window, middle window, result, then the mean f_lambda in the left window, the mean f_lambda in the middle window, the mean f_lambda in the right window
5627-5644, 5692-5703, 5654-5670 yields -0.01 mag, 68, 67.7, 66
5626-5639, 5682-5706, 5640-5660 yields -0.03 mag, 67.3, 68.6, 66.2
